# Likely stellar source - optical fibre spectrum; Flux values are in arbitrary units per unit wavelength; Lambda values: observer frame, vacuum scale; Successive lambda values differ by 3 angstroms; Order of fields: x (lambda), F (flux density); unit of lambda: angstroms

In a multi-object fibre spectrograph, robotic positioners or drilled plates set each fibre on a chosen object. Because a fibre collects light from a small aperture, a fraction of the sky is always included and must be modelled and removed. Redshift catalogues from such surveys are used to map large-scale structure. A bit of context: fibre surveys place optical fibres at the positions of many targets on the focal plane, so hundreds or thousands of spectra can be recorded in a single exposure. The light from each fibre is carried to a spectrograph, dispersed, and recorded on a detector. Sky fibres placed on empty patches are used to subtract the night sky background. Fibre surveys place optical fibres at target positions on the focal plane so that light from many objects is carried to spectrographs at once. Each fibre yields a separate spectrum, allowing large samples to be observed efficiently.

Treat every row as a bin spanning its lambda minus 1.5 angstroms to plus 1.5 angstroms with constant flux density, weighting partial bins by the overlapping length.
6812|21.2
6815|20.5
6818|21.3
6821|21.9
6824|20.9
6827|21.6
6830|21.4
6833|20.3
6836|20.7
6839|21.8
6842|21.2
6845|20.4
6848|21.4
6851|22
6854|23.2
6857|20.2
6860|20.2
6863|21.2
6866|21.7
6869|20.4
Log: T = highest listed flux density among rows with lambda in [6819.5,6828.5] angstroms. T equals 21.9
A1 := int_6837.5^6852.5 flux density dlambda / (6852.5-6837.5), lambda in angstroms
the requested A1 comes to 21.4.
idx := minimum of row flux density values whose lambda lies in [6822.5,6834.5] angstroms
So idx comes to 20.3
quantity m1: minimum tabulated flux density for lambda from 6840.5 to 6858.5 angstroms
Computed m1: 20.2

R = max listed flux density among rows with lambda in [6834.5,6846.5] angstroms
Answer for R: 21.8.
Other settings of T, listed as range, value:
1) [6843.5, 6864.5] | 23.2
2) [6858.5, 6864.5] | 21.2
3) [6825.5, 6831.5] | 21.6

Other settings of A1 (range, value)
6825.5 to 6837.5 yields 21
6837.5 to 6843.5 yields 21.5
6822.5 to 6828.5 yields 21.2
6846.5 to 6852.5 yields 21.7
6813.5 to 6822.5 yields 21.2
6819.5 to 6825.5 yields 21.4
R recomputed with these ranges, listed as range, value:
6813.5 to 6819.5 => 21.3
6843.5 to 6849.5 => 21.4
